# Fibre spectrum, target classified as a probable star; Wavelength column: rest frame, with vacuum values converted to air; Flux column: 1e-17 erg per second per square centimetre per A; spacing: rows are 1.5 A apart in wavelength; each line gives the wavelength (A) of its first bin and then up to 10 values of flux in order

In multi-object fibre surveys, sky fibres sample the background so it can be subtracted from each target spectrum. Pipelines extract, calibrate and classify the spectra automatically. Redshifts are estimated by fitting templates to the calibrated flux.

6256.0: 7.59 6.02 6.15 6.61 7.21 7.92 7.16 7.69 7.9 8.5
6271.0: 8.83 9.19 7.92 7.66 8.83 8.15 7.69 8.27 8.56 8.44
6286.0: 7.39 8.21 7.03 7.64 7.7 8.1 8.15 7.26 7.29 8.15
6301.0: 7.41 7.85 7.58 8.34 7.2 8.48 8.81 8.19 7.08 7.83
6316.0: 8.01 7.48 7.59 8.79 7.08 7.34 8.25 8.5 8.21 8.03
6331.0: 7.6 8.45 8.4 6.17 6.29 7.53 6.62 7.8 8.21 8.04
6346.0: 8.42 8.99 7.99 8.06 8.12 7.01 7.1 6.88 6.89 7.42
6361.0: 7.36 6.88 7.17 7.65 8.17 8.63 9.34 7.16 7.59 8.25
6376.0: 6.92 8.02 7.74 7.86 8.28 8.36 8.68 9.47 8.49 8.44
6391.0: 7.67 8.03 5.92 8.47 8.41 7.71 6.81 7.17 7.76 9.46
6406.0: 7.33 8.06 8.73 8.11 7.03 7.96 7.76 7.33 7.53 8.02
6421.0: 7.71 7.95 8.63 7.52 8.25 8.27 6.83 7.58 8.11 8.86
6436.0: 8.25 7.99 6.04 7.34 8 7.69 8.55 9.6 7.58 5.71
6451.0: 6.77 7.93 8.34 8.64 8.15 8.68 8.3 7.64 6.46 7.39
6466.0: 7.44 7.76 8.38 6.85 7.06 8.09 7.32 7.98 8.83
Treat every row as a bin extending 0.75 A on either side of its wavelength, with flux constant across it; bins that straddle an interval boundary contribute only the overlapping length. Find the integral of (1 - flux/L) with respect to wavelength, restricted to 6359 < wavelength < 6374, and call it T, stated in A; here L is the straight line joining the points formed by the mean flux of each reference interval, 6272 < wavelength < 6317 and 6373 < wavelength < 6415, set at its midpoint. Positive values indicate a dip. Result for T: 0.4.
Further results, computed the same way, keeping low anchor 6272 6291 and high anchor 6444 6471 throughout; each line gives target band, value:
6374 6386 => -0.19 A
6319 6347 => 0.76 A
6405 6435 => -0.12 A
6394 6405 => 0.12 A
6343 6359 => 0.39 A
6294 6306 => 0.43 A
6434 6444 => 0.14 A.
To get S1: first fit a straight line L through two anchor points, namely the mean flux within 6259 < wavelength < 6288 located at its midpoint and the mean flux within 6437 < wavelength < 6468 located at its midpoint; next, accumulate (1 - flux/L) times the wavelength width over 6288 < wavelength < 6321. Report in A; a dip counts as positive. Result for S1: 0.4 A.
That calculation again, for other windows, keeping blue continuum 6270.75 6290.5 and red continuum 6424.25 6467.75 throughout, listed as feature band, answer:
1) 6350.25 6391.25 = 0.53 A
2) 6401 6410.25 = -0.28 A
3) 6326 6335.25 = -0.06 A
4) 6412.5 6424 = 0.08 A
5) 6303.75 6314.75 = 0.15 A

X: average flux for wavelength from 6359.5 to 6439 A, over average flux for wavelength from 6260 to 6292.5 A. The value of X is 0.99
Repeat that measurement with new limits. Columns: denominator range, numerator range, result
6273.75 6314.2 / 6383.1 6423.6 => 1.01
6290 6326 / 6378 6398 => 1.04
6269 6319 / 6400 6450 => 0.98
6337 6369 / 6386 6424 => 1.04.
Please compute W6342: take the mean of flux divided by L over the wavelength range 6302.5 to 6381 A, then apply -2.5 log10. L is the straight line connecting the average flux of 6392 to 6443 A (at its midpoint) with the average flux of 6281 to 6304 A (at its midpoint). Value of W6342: 0.01 mag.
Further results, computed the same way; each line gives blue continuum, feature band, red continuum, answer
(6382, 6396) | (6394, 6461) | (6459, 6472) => 0.00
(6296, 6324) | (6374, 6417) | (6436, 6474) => -0.03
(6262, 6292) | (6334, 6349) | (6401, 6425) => 0.05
